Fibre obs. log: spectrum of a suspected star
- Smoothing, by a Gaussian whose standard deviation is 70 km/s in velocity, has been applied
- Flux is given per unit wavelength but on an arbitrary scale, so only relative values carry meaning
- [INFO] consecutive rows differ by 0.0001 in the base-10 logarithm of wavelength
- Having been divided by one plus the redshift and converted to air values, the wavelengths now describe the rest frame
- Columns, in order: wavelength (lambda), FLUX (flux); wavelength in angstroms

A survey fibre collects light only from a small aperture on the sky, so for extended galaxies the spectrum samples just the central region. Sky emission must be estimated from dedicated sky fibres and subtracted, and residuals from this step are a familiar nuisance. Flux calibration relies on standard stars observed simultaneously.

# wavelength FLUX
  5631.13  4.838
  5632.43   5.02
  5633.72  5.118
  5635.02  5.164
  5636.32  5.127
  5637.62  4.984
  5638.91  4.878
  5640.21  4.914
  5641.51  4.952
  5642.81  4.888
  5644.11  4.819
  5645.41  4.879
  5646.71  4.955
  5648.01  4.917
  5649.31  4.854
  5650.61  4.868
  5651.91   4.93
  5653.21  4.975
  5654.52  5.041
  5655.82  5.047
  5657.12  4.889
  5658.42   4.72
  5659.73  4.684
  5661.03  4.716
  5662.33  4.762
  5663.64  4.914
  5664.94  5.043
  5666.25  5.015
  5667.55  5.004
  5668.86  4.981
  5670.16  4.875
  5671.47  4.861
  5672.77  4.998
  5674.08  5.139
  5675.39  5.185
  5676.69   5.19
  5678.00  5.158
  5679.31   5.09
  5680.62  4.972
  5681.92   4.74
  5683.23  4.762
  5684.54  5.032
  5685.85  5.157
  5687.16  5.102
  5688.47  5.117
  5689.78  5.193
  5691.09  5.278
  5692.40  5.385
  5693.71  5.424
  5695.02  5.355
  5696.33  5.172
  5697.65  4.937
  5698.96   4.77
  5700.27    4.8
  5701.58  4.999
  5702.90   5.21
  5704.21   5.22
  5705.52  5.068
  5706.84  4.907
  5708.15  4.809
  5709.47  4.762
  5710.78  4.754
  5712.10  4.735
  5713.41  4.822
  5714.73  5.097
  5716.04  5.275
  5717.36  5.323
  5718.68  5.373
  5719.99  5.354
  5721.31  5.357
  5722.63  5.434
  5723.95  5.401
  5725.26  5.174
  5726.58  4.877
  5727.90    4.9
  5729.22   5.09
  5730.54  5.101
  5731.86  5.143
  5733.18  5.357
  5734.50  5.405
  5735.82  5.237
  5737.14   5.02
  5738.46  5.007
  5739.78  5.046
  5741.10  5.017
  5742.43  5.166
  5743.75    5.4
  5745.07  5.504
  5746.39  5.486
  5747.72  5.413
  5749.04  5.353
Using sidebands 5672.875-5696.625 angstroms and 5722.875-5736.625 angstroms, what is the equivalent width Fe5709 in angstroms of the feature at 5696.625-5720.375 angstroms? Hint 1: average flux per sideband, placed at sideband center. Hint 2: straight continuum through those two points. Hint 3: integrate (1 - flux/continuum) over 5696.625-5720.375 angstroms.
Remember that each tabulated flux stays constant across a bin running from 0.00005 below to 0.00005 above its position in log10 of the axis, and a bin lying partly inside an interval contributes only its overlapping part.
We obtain 0.7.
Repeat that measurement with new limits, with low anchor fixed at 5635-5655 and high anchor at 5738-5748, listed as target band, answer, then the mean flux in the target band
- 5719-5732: 0.02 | 5.19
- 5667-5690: 0.08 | 5.03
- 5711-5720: 0.10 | 5.11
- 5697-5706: 0.21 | 5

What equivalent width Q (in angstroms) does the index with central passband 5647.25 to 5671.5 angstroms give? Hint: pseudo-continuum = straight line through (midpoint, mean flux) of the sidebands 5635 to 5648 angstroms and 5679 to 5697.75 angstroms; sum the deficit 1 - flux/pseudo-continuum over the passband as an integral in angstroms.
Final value 0.5 angstroms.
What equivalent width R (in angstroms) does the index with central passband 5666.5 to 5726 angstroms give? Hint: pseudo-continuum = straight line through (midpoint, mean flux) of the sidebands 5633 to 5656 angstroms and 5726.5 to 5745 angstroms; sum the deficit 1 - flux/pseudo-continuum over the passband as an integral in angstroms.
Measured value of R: -0.2 angstroms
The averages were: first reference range 4.96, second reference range 5.15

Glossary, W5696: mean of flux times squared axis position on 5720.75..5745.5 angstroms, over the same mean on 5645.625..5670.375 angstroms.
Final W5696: 1.09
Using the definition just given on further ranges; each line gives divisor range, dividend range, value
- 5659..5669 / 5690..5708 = 1.06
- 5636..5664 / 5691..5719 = 1.05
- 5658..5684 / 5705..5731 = 1.04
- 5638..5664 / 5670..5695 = 1.06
